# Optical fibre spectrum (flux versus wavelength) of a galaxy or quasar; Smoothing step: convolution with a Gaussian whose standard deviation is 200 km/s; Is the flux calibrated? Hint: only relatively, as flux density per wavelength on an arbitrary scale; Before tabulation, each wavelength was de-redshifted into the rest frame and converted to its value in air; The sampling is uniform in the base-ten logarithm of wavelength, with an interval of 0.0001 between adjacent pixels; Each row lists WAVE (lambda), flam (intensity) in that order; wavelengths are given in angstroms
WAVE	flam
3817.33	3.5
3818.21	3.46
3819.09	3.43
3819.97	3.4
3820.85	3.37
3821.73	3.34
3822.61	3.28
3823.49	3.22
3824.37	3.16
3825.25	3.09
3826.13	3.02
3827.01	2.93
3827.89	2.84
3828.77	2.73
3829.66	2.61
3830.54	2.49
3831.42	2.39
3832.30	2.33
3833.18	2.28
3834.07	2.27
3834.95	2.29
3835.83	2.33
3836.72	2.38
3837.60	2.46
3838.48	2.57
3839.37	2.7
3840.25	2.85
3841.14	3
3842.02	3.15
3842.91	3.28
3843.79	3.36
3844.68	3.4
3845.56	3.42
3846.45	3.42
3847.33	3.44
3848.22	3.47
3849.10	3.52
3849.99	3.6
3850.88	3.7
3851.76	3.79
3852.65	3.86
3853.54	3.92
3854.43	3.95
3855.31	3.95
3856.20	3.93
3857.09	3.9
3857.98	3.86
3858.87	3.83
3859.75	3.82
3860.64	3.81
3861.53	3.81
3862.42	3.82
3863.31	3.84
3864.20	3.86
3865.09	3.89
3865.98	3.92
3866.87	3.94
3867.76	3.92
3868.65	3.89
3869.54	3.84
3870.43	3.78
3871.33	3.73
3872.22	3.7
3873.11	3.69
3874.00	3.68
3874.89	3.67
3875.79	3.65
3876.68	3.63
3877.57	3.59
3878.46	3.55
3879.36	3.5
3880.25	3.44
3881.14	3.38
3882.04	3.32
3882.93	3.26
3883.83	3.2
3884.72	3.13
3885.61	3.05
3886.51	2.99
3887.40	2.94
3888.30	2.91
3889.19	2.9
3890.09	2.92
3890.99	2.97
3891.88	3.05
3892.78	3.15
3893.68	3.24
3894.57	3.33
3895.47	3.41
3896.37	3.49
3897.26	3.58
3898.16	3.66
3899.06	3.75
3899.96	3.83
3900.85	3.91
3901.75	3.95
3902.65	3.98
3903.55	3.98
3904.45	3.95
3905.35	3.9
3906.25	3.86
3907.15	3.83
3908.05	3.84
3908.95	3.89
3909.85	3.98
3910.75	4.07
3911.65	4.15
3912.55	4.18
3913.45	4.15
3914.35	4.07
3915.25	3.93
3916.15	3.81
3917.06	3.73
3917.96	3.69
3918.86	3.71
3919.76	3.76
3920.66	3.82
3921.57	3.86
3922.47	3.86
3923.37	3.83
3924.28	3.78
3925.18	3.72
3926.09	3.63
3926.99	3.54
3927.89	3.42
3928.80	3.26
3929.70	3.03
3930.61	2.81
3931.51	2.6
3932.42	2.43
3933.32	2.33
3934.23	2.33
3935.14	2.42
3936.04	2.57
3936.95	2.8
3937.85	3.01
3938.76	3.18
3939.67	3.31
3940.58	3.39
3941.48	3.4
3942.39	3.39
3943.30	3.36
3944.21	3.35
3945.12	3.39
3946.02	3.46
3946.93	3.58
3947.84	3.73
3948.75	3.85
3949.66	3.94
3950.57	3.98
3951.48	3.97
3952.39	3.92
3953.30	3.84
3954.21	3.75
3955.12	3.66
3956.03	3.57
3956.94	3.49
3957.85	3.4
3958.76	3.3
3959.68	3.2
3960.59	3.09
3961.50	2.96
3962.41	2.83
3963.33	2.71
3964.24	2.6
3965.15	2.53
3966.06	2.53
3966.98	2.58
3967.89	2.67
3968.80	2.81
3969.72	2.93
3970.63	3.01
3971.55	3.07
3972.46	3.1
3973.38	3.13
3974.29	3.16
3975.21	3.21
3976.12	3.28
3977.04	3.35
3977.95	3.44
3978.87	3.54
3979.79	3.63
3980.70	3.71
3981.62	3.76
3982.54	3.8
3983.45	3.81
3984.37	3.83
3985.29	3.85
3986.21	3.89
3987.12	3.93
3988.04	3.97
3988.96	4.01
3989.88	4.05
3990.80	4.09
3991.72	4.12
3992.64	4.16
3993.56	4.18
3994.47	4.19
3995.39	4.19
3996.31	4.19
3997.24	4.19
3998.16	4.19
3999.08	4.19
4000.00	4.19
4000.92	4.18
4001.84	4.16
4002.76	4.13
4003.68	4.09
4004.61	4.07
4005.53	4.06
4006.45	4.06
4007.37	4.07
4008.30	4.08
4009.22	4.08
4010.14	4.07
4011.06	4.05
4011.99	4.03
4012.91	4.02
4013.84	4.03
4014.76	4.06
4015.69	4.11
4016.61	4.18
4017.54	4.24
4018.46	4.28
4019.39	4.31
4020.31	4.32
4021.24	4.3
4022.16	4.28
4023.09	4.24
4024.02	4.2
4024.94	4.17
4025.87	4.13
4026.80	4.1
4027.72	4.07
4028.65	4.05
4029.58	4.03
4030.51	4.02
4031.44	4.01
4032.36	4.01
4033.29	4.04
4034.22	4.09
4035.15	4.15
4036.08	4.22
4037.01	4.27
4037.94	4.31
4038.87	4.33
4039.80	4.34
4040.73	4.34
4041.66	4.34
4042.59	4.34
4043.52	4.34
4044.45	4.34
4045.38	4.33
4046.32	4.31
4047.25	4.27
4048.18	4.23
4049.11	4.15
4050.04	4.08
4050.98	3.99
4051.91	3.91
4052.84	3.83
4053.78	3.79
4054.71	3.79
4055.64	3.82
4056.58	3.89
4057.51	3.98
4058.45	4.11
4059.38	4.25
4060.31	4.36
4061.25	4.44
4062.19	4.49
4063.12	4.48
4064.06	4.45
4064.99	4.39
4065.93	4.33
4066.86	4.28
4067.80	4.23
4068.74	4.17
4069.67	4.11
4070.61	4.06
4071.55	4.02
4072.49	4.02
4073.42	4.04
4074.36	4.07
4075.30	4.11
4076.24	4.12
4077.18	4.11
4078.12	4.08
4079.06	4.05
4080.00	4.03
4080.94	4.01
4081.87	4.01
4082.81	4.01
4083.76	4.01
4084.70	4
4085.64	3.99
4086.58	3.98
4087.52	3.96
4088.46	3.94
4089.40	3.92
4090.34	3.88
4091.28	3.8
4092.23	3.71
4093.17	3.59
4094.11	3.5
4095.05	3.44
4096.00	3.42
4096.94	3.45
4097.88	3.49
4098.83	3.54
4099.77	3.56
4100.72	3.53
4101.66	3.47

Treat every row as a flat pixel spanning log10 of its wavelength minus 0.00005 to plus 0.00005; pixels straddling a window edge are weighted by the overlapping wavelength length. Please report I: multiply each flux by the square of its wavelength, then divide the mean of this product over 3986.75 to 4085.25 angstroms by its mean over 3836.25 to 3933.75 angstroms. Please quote 1.3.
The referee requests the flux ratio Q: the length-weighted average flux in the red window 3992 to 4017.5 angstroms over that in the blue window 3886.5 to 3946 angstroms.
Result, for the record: 1.2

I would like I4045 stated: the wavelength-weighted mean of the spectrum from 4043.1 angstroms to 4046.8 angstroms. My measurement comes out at 4.32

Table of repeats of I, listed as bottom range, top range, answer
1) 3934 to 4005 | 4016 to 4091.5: 1.23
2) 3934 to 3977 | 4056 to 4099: 1.33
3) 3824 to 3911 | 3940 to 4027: 1.16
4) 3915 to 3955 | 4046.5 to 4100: 1.25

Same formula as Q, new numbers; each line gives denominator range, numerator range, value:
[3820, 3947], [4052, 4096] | 1.18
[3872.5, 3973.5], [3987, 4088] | 1.21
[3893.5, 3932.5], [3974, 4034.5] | 1.08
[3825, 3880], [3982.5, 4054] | 1.22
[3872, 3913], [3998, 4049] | 1.18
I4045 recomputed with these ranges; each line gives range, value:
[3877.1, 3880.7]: 3.53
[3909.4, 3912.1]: 4.07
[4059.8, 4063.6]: 4.44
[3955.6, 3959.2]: 3.44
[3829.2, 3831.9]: 2.49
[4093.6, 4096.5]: 3.46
